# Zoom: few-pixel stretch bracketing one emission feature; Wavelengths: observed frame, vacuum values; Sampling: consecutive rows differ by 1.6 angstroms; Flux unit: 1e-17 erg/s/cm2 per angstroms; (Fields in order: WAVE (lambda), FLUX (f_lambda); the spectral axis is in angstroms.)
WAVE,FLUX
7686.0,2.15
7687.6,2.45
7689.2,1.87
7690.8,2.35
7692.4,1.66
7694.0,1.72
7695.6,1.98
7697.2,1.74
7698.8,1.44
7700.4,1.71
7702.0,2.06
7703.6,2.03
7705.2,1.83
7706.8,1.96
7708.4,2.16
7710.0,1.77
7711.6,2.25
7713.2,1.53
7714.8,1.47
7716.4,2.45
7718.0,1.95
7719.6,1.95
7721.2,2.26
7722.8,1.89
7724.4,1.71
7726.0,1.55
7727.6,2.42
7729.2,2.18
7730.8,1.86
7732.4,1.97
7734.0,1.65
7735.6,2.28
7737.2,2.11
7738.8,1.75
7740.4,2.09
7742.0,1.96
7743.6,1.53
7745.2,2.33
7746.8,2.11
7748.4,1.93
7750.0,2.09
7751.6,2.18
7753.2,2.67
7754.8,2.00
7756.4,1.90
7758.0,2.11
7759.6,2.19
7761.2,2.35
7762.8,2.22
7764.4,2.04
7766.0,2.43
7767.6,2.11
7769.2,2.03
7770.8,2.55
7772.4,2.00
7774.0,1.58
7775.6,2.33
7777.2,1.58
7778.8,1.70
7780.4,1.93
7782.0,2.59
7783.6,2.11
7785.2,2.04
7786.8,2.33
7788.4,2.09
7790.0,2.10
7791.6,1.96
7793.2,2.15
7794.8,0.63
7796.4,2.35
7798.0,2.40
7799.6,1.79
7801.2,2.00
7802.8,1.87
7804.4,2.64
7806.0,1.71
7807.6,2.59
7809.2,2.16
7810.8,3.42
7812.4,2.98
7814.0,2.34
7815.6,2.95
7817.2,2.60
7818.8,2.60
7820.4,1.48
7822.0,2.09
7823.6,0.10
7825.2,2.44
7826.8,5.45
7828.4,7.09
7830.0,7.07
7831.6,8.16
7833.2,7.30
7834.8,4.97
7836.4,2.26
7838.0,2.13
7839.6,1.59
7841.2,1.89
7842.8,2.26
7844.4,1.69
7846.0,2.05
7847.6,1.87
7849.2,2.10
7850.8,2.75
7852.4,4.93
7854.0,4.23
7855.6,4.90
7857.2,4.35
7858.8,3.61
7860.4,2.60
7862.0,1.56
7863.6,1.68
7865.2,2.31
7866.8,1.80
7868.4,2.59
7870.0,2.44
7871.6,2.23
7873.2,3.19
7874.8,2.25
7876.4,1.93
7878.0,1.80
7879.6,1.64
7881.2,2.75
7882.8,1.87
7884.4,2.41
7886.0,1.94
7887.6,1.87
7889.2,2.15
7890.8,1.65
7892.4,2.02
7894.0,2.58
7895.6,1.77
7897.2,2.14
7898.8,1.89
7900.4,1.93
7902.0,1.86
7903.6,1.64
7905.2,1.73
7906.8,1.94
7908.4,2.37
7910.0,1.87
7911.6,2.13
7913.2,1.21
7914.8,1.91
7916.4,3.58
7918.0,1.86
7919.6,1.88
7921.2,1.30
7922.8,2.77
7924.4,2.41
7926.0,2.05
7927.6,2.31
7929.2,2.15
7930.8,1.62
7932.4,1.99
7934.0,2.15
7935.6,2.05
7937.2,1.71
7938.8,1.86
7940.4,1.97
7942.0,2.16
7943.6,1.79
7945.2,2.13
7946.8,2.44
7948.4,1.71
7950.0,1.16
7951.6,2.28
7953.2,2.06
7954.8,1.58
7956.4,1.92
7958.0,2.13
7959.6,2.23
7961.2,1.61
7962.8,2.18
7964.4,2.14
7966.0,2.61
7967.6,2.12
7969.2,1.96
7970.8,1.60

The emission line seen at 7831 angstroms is H-alpha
